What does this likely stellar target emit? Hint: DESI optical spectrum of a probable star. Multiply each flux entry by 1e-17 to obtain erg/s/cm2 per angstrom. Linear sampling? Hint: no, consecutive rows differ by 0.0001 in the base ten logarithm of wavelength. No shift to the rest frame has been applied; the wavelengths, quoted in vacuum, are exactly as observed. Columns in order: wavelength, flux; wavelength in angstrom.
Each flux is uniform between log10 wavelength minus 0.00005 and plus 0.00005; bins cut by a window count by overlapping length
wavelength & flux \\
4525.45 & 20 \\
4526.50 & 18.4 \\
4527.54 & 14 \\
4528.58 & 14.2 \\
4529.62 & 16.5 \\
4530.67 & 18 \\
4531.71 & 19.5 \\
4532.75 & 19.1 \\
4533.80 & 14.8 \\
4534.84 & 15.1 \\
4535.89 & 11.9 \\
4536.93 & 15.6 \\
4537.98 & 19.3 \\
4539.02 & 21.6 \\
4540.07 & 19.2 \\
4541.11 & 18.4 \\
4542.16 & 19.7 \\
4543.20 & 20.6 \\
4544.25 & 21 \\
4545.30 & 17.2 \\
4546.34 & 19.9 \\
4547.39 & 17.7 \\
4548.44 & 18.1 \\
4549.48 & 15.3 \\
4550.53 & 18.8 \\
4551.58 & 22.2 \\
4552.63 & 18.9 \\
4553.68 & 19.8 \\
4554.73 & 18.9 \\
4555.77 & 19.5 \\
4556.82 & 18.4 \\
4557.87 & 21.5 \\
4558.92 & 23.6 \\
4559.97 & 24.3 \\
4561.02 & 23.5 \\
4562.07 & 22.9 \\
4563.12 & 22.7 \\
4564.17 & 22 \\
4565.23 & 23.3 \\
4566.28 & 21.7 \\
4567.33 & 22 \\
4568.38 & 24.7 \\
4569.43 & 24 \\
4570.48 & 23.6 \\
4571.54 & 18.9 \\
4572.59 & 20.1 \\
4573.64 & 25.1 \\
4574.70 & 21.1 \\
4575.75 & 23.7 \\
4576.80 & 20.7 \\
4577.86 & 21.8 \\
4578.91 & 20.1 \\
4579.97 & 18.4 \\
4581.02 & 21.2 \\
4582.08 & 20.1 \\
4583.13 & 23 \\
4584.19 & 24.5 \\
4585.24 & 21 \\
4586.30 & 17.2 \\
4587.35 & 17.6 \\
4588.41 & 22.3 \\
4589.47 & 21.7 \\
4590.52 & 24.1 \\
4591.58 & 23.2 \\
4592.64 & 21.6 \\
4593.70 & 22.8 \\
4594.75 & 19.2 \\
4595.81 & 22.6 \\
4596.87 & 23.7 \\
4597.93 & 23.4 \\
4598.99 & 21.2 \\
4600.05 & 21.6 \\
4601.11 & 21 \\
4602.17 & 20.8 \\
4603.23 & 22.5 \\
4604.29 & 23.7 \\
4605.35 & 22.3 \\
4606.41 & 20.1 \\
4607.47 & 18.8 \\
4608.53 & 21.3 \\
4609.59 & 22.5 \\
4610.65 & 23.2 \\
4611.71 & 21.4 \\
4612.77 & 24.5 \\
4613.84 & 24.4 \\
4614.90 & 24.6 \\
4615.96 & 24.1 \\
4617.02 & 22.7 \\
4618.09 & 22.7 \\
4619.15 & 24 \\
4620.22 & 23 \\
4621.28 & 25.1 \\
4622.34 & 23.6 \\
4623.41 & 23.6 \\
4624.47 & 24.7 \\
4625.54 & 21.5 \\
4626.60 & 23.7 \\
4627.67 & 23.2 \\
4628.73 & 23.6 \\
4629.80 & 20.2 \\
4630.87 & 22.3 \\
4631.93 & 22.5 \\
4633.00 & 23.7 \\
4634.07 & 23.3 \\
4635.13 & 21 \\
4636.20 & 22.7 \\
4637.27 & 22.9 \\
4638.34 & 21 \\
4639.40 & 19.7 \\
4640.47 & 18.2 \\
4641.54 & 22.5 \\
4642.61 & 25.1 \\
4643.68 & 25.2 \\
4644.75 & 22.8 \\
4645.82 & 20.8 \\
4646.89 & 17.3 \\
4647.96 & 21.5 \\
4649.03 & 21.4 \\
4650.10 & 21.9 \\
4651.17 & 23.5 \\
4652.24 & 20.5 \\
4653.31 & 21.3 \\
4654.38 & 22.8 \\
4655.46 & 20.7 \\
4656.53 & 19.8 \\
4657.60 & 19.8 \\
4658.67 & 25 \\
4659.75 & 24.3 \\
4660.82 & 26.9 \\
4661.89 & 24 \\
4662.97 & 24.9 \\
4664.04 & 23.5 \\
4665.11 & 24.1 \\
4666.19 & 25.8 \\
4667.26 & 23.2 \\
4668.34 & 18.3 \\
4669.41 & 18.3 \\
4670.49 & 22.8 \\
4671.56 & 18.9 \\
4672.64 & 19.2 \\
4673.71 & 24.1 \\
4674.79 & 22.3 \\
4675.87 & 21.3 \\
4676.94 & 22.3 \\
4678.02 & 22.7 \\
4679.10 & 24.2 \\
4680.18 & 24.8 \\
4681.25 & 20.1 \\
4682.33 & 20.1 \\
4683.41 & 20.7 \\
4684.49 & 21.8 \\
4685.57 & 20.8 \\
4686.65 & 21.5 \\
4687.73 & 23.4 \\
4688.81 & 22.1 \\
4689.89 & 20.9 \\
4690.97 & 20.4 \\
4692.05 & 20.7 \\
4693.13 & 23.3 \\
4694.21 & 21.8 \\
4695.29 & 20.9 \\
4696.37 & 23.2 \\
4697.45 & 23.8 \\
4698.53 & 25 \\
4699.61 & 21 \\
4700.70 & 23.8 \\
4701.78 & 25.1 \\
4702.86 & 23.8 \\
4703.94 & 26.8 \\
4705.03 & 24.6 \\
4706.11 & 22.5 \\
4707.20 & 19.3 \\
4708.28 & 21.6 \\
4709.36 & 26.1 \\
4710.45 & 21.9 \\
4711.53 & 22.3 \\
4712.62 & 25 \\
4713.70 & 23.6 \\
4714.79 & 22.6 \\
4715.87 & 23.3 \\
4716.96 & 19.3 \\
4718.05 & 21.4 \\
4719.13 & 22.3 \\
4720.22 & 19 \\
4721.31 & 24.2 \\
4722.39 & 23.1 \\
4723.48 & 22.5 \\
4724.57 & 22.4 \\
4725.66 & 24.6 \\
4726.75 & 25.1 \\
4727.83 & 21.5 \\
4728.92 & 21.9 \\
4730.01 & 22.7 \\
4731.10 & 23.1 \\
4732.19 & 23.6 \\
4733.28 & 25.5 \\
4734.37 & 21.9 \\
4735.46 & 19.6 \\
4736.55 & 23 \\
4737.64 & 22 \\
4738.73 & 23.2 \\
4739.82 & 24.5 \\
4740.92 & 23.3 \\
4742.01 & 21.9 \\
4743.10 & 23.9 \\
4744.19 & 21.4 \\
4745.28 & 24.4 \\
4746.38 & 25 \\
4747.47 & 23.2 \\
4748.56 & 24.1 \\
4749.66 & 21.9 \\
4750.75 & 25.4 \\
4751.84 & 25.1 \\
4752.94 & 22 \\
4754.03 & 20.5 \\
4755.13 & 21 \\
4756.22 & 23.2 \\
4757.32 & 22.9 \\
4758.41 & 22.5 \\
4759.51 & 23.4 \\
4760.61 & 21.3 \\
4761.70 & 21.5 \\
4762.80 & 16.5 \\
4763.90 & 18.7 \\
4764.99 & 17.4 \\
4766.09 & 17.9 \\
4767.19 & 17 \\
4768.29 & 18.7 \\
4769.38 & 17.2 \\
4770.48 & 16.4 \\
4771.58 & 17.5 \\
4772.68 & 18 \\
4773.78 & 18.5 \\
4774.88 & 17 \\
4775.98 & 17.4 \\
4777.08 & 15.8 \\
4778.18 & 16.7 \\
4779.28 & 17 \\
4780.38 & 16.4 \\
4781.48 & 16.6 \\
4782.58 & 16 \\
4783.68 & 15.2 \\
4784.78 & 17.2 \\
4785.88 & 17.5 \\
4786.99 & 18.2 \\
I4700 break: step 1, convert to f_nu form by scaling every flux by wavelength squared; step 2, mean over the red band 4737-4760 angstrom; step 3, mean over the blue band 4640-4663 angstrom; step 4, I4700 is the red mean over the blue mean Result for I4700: 1.08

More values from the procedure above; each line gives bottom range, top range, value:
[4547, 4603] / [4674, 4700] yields 1.08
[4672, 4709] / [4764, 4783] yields 0.80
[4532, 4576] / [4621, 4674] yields 1.15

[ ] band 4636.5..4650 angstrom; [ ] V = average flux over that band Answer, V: 21.6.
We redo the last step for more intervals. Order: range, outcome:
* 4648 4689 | 22.2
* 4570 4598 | 21.5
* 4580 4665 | 22.3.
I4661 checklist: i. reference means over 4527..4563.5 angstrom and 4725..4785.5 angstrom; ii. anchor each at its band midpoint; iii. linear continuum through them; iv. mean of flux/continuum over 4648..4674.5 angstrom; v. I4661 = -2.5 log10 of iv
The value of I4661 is -0.12 mag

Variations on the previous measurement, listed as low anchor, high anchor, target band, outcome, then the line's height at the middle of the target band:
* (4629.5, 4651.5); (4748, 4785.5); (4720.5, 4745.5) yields -0.153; 19.9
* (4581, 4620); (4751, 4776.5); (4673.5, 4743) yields -0.106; 20.5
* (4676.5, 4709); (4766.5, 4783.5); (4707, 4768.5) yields -0.145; 19.5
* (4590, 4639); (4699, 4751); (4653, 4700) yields 0.029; 22.8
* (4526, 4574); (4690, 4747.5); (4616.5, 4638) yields -0.091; 21.1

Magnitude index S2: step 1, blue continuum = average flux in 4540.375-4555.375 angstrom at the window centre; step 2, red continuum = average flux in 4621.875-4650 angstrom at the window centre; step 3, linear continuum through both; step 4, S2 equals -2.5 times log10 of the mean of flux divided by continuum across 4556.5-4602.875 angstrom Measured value -0.09 mag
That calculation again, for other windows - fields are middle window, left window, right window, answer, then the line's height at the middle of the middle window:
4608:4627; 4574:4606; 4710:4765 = -0.08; 21.8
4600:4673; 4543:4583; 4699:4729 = -0.02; 21.9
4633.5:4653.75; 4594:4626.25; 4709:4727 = 0.05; 22.7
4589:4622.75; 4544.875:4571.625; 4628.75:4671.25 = -0.05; 21.6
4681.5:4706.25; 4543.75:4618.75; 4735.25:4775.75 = -0.06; 21.2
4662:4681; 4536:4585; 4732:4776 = -0.07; 21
